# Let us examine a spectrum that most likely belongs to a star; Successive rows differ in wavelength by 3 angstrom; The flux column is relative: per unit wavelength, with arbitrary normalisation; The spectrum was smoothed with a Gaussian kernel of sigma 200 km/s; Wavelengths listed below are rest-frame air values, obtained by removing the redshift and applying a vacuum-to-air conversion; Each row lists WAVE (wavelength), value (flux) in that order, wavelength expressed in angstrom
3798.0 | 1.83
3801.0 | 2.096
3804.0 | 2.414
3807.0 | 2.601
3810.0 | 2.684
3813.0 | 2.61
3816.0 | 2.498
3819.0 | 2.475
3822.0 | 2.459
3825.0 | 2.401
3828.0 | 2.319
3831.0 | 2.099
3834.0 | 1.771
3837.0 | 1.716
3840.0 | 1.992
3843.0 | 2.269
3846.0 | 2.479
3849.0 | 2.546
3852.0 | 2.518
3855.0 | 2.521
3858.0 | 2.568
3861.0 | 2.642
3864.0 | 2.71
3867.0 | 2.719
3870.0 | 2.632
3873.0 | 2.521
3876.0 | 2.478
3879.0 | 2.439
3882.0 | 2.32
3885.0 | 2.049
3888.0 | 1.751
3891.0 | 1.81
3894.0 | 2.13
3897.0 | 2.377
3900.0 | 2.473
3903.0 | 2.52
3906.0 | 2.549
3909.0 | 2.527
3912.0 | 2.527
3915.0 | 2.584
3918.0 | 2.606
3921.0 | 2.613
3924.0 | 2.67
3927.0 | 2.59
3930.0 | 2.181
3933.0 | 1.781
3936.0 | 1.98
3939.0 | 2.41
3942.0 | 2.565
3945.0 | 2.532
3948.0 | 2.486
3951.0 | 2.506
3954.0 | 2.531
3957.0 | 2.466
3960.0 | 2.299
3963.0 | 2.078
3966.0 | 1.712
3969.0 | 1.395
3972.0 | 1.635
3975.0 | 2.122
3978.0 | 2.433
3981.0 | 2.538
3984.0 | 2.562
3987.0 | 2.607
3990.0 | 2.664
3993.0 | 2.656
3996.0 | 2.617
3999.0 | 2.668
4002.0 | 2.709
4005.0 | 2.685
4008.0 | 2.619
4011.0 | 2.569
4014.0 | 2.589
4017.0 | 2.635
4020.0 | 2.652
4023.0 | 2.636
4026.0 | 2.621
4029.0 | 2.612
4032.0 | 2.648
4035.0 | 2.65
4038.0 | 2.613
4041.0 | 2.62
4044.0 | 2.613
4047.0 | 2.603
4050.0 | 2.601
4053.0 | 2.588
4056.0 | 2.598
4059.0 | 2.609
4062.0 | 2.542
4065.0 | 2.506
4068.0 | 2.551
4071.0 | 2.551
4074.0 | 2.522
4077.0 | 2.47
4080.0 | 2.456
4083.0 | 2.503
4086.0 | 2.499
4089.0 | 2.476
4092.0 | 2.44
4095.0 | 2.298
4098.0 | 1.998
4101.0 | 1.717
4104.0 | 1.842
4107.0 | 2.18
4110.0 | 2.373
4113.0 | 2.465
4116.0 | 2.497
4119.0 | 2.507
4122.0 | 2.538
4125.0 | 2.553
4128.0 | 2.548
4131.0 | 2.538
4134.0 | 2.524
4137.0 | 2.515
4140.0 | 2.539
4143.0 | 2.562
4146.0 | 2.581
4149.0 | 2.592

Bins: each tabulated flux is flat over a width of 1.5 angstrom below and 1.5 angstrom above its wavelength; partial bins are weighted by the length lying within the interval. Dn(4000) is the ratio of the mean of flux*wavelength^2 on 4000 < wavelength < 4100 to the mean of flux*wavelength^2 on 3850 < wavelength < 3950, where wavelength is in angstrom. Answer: 1.1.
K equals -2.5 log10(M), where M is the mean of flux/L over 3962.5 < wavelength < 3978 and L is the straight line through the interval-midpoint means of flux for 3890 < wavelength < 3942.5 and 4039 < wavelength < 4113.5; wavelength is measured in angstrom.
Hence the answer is 0.293 mag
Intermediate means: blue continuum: 2.38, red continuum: 2.43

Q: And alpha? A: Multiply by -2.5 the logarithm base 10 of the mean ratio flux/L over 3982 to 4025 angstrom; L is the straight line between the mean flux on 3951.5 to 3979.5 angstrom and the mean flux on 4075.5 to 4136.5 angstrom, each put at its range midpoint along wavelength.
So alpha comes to -0.21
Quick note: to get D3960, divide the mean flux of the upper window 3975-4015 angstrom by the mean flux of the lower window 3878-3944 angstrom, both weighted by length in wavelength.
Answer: 1.11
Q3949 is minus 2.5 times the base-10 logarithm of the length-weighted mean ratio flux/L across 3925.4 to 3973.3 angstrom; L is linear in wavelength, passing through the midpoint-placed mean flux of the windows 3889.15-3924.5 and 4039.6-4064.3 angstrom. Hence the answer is 0.130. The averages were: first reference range 2.44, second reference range 2.59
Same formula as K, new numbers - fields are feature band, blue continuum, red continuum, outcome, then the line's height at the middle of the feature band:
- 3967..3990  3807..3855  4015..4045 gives 0.16 mag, 2.55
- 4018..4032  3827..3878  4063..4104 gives -0.11 mag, 2.37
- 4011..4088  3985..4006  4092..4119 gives -0.06 mag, 2.43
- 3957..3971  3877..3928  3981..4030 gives 0.30 mag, 2.53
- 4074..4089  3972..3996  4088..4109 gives -0.14 mag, 2.18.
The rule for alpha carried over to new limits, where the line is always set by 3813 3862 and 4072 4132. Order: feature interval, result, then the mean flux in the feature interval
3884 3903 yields 0.10 mag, 2.13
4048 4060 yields -0.10 mag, 2.6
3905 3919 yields -0.09 mag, 2.56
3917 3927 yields -0.12 mag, 2.62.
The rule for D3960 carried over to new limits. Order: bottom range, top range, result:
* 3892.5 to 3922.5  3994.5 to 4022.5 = 1.06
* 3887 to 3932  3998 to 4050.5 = 1.10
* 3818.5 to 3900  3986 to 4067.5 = 1.13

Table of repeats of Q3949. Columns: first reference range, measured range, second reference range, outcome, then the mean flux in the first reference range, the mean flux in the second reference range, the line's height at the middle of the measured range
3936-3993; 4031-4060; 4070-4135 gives -0.11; 2.31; 2.38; 2.35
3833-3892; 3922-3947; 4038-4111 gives 0.01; 2.33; 2.43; 2.36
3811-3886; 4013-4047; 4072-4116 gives -0.13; 2.39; 2.31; 2.33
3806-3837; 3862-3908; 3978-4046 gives 0.03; 2.36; 2.62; 2.44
